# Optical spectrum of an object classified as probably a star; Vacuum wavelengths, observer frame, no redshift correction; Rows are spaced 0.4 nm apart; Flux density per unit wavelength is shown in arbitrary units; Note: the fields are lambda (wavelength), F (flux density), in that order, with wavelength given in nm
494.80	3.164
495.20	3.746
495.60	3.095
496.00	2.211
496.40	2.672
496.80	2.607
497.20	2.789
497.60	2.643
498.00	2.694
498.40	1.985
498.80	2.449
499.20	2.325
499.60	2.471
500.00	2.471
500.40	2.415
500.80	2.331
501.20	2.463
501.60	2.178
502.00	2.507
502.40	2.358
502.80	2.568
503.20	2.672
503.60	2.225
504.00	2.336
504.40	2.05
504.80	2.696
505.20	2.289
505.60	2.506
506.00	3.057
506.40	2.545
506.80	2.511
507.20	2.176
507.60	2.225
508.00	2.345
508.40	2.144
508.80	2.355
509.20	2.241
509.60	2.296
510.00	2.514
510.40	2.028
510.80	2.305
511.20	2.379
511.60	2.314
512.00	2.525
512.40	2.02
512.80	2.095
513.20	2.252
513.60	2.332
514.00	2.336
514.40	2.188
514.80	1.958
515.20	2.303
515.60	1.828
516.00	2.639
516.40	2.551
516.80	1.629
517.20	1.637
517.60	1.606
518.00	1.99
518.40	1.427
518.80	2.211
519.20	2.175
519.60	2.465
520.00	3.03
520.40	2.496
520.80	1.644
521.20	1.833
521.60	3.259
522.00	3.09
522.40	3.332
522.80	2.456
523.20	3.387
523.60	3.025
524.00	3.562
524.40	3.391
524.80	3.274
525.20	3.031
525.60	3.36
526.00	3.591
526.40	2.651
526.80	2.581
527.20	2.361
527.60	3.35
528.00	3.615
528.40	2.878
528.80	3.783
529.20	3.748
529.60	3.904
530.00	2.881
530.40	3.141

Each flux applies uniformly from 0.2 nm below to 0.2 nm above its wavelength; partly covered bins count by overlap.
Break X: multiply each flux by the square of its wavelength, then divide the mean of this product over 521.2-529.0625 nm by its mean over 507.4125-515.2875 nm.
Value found 1.5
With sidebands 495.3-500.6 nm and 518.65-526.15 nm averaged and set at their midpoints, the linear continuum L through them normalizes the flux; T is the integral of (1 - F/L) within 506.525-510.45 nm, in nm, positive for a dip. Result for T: 0.57 nm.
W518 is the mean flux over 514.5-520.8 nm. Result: 2.12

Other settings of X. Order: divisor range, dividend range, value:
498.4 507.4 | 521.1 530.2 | 1.42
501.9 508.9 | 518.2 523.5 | 1.11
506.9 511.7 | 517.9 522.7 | 1.11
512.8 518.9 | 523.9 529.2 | 1.62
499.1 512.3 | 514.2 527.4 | 1.13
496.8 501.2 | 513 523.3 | 1.01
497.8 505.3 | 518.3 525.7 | 1.25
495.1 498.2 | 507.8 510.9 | 0.86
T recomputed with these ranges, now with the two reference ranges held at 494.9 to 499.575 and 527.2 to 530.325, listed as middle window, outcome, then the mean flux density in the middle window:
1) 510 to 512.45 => 0.56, 2.3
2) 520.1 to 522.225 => 0.46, 2.5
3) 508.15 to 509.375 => 0.28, 2.25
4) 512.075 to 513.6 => 0.42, 2.18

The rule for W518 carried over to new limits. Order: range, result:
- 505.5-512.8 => 2.35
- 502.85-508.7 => 2.42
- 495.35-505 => 2.47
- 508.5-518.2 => 2.18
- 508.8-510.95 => 2.28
